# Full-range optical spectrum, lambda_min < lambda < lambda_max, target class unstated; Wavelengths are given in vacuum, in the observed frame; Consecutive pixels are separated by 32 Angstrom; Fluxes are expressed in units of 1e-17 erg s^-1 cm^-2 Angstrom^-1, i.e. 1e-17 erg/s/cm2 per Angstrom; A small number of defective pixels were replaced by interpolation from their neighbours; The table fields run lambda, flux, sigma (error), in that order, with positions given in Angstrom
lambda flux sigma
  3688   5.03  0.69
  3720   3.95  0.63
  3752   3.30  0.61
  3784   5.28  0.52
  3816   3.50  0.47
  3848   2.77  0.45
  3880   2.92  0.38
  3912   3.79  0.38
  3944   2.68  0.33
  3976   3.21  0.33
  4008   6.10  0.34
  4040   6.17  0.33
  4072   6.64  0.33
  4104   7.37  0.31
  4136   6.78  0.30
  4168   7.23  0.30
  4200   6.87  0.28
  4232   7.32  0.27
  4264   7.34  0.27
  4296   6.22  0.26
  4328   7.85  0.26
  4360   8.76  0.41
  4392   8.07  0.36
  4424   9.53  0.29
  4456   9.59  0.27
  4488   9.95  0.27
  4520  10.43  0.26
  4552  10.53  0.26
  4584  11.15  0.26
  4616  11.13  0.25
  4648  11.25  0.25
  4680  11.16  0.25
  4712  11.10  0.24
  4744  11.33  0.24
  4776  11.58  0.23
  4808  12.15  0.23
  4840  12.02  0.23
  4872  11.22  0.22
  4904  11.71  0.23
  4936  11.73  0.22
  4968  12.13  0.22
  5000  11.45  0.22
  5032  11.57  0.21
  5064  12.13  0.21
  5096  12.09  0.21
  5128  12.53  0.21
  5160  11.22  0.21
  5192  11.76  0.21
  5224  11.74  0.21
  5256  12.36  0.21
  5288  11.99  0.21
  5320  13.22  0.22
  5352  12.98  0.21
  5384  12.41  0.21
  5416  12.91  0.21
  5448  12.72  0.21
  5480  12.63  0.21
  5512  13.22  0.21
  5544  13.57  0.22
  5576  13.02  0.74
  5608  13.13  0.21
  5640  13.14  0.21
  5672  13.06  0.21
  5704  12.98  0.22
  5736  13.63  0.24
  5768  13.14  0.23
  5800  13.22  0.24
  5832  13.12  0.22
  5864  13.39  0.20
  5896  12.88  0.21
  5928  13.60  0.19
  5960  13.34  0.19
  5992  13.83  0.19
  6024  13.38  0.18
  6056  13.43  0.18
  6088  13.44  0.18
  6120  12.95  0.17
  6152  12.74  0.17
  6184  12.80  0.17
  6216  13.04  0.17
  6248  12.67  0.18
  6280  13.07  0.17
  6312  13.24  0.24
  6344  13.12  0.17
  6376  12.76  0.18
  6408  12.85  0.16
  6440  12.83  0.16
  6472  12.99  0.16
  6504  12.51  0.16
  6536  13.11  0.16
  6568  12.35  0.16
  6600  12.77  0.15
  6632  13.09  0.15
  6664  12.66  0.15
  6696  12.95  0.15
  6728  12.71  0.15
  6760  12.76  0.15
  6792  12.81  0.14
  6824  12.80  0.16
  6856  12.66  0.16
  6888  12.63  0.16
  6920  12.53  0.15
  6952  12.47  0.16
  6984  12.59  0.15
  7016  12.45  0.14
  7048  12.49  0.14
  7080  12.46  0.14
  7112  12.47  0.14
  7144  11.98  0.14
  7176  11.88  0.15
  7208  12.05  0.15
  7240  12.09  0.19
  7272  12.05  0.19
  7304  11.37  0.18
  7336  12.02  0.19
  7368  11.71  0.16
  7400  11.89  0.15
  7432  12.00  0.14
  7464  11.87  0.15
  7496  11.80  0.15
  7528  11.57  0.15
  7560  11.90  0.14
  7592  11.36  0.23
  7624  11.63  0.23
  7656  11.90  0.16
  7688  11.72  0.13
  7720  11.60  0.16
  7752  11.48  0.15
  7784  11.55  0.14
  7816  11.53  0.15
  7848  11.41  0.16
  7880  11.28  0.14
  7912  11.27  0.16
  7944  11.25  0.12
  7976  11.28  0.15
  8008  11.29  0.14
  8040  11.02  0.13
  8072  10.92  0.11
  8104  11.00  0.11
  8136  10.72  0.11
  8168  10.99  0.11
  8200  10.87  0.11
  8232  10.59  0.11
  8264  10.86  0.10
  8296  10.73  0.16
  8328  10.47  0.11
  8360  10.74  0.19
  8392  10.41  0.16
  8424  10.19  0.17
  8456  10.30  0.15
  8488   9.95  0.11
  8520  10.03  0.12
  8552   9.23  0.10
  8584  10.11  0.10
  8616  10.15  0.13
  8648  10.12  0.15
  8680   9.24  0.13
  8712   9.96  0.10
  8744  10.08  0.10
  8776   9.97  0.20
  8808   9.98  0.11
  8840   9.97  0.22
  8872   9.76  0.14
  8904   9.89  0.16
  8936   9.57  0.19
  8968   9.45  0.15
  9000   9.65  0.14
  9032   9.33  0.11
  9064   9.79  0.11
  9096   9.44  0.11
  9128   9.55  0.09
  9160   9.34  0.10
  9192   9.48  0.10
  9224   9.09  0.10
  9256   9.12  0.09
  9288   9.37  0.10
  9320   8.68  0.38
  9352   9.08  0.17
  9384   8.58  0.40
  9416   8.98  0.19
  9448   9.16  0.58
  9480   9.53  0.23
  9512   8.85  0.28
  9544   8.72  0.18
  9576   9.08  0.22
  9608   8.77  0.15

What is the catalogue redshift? 0.00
